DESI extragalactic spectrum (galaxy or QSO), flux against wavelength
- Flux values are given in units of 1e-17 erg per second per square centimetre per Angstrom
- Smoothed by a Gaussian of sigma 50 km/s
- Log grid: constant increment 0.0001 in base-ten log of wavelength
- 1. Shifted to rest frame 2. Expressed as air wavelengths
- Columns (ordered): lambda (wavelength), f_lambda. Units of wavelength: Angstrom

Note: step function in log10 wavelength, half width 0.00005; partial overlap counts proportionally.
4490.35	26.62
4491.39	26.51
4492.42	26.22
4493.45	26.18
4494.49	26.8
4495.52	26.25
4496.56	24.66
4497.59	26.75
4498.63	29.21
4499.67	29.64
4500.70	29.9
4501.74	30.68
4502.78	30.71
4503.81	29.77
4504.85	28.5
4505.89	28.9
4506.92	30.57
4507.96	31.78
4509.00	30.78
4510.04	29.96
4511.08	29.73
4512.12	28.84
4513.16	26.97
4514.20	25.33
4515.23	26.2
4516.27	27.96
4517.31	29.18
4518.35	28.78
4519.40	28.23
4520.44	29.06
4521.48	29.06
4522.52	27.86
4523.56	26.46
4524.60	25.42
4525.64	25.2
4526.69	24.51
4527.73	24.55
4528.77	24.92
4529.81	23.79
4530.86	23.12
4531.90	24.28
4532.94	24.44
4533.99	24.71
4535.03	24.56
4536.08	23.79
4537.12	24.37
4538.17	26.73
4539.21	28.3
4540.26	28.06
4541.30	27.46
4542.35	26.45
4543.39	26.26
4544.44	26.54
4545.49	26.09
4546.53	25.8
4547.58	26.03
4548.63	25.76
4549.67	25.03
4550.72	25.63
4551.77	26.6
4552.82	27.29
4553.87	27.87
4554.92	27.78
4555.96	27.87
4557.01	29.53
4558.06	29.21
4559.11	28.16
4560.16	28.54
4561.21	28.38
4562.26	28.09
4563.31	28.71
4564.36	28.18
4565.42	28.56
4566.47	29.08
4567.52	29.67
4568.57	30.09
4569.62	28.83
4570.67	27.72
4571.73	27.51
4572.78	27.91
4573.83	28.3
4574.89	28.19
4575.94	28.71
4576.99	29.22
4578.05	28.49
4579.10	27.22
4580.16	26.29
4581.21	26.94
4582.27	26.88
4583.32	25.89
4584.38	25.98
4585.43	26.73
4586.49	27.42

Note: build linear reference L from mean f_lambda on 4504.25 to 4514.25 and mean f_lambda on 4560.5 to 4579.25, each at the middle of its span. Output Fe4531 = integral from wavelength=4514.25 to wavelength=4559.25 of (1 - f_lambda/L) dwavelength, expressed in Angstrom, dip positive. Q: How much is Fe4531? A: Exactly 3.9 Angstrom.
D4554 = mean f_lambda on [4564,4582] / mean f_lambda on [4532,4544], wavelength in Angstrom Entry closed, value 1.09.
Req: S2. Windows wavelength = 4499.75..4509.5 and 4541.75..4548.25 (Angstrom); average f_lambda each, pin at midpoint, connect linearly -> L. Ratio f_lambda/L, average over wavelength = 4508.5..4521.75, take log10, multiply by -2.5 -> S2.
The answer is 0.03 mag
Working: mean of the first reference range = 30.2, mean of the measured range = 28.4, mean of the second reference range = 26.2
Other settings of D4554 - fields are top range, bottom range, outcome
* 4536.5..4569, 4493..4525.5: 0.97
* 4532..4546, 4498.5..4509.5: 0.86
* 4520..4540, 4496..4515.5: 0.88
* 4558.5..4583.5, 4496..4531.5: 1.01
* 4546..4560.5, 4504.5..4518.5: 0.94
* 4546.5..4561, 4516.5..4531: 1.03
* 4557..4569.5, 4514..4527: 1.06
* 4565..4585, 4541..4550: 1.07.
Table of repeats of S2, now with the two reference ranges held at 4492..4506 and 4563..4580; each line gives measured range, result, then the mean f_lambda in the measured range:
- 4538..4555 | 0.07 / 26.7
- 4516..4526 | 0.02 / 27.8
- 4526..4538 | 0.16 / 24.3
